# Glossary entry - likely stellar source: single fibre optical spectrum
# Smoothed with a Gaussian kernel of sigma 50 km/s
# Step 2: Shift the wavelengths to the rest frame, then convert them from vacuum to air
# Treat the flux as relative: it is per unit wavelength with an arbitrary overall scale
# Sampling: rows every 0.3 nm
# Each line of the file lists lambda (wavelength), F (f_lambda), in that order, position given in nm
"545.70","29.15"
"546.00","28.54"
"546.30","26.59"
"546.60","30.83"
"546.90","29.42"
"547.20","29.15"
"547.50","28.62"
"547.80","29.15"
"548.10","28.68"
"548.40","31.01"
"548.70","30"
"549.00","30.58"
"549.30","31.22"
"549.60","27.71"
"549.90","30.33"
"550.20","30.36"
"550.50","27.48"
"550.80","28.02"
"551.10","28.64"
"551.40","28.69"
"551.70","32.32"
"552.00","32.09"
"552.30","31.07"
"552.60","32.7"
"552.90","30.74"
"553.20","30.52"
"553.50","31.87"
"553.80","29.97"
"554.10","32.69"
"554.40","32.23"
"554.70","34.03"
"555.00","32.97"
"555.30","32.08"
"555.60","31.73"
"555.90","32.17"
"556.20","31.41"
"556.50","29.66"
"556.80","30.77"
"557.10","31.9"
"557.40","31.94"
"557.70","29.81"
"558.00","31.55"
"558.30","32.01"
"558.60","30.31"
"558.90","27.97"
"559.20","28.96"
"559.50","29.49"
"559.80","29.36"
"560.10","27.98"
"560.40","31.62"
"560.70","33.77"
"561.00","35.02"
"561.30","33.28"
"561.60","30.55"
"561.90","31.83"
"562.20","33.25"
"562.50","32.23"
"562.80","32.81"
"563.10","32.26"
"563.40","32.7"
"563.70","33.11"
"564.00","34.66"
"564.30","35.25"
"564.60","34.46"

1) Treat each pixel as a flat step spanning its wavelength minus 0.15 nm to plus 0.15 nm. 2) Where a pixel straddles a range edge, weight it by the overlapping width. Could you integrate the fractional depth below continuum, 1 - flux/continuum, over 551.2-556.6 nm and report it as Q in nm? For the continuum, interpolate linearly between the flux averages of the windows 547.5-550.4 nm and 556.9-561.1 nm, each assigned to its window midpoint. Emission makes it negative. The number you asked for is -0.235 nm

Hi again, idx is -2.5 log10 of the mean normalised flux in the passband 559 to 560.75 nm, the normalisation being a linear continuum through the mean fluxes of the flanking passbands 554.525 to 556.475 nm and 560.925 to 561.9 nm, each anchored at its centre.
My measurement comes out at 0.09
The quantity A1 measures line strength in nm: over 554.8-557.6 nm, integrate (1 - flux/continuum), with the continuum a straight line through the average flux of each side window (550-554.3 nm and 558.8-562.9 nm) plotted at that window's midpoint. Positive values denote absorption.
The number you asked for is -0.07 nm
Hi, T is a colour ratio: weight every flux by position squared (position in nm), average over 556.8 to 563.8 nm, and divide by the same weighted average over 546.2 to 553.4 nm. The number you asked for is 1.09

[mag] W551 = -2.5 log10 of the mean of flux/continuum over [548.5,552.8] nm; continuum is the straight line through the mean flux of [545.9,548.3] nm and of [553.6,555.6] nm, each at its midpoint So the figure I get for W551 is 0.01 mag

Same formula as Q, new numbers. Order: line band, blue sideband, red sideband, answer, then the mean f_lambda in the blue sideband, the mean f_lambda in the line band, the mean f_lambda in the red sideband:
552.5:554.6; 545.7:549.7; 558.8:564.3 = -0.08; 29.4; 31.6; 31.8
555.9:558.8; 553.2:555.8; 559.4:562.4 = 0.08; 32.1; 31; 31.7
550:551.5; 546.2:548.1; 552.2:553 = 0.10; 29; 28.7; 31.6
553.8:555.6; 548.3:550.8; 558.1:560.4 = -0.17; 29.7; 32.5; 29.6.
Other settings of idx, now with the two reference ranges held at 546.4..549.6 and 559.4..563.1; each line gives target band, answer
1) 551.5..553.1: -0.044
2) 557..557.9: 0.001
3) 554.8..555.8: -0.051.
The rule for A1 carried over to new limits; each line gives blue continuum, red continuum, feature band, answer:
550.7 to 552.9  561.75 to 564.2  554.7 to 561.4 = 0.14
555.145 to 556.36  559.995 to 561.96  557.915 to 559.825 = 0.12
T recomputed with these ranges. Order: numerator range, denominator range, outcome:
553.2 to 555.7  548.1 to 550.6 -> 1.10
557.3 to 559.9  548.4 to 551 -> 1.05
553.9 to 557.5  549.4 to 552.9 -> 1.08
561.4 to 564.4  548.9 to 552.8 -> 1.14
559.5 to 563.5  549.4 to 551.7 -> 1.14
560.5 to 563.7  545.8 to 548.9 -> 1.18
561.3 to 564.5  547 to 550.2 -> 1.17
